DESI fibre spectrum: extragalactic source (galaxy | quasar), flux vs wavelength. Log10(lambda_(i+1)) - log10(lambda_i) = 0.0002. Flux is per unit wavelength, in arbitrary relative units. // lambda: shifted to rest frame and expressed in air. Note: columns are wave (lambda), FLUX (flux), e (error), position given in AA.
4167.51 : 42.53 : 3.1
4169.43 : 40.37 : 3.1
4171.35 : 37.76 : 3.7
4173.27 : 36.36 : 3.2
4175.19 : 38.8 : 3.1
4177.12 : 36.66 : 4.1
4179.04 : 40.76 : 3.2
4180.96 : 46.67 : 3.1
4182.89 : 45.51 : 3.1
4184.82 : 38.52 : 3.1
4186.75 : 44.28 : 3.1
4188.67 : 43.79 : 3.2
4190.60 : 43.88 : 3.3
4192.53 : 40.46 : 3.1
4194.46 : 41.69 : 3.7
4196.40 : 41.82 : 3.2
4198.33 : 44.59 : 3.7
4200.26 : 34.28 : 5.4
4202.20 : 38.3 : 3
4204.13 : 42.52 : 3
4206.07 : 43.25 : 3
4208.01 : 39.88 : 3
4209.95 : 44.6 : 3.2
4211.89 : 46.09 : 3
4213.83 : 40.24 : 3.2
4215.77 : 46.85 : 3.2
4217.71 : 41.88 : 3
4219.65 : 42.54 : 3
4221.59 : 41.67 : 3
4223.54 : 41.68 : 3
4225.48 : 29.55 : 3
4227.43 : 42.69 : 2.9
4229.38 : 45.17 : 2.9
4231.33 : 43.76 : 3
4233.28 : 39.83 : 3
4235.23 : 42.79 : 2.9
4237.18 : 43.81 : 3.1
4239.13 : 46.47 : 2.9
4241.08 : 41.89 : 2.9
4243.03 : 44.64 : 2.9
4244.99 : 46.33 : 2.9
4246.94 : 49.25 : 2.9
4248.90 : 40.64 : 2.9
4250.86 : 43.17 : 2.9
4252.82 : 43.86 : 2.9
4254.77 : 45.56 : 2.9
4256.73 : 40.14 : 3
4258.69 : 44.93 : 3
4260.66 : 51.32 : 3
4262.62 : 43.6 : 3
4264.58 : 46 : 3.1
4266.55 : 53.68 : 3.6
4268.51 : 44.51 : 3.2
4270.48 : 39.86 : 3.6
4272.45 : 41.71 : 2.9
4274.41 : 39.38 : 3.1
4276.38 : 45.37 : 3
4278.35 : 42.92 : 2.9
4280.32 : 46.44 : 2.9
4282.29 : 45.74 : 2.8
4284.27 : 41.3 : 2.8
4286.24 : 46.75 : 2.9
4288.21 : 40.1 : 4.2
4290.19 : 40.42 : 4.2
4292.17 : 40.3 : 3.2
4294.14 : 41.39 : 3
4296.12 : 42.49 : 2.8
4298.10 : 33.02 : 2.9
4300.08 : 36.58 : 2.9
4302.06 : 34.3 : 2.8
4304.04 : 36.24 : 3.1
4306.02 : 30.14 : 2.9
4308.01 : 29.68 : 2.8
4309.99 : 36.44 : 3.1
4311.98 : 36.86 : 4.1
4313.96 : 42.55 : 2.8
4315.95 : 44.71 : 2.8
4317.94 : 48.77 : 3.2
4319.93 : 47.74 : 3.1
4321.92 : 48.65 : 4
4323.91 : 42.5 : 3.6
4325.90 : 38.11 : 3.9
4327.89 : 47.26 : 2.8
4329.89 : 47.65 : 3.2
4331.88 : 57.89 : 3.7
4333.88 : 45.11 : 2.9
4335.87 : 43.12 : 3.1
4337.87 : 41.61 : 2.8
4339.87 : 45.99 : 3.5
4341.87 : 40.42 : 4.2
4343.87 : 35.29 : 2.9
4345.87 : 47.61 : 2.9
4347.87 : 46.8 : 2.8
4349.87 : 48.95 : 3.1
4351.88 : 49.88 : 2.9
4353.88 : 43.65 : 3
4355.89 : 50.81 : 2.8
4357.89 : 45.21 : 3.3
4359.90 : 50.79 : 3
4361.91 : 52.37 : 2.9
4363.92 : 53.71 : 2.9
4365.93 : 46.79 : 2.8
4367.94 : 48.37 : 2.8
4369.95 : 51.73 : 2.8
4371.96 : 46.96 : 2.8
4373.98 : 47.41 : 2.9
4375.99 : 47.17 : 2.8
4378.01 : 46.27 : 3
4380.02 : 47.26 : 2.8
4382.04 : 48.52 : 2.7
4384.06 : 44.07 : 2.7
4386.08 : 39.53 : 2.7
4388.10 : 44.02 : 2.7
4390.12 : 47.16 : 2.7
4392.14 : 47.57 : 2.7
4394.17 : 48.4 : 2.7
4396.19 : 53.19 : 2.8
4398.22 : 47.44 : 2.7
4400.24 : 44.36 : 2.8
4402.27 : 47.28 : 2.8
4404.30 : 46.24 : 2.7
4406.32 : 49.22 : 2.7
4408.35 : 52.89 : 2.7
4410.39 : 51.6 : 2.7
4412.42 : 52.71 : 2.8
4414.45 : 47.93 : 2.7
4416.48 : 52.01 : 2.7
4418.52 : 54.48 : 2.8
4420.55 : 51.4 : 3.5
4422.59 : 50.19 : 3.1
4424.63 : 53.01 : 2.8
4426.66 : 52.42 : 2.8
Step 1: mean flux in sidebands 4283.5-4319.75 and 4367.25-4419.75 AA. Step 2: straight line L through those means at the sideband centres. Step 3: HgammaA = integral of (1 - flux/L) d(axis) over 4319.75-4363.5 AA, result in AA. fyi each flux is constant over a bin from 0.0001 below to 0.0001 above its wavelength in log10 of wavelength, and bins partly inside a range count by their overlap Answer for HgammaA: -3.2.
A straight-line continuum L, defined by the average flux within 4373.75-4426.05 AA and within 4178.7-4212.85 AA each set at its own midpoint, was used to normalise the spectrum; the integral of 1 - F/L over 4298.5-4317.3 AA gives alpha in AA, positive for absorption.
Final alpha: 3.8 AA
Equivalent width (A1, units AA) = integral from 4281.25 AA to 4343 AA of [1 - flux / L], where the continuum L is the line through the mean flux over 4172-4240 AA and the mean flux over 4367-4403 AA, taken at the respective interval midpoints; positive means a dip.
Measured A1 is 4.3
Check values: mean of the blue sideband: 41.7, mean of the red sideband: 47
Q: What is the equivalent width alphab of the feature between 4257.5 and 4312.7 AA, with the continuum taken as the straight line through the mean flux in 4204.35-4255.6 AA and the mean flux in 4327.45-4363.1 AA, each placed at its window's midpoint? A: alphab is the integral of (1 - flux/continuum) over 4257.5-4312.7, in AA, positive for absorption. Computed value 4.4 AA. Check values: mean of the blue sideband 43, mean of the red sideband 46.7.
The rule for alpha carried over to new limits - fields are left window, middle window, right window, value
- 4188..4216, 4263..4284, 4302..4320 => -2.5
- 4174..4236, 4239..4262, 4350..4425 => -0.7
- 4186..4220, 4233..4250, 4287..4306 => -1.5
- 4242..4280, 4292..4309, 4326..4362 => 3.6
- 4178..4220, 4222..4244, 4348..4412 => 0.7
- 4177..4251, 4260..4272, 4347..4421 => -0.5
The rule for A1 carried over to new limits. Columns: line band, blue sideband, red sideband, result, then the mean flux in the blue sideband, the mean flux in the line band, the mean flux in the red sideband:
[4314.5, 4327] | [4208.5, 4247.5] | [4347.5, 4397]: 0.3 AA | 43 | 45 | 47.9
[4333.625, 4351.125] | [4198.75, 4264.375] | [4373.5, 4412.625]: 0.8 AA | 42.9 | 43.9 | 47.5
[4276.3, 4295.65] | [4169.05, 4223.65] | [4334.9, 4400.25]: 0.6 AA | 41.6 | 42.9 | 46.8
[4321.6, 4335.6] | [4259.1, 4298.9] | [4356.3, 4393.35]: -0.3 AA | 43.4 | 46.5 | 47.5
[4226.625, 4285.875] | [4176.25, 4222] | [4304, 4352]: -2.3 AA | 42.1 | 44.3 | 43.2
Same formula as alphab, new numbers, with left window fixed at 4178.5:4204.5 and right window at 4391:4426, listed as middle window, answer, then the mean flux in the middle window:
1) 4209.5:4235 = 0.63 AA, 42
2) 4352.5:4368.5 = -0.25 AA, 49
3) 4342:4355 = 0.74 AA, 45.1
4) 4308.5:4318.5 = 1.19 AA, 41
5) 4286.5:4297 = 1.00 AA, 41.3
